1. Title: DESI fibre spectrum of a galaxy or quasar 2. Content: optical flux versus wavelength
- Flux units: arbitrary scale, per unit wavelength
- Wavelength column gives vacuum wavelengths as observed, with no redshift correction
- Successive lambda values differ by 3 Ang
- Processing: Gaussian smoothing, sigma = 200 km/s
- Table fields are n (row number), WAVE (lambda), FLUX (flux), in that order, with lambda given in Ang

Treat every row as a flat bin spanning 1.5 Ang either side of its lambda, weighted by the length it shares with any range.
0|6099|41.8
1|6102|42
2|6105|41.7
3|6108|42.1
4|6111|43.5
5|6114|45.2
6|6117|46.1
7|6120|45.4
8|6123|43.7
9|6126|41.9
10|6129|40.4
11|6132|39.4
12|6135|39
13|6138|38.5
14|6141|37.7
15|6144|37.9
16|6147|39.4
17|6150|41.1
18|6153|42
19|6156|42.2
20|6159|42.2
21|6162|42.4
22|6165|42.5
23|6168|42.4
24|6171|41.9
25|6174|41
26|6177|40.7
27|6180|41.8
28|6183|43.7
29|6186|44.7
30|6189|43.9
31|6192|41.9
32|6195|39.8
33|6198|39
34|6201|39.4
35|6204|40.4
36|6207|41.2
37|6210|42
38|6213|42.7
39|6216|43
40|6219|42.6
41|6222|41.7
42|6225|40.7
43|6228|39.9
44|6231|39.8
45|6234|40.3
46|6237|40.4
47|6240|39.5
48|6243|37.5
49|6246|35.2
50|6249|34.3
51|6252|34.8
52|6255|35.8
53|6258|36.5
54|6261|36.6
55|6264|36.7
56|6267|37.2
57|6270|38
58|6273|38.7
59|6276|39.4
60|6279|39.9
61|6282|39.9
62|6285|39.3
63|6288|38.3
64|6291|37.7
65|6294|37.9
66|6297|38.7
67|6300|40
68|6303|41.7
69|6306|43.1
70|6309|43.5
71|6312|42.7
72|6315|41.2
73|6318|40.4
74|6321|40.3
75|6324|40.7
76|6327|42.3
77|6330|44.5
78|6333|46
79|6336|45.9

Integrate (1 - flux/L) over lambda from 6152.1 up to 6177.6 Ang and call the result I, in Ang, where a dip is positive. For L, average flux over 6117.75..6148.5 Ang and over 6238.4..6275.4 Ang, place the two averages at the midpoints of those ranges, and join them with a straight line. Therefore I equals -1.6 Ang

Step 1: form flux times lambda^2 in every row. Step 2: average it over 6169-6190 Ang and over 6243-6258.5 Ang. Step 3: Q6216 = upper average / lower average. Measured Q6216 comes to 0.9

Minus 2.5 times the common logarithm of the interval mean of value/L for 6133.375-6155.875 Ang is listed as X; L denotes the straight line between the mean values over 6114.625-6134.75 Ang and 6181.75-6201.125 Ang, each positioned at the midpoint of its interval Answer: 0.08 mag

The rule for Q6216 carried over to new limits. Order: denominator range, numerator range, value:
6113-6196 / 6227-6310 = 0.96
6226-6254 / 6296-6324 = 1.11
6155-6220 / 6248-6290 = 0.92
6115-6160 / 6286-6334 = 1.06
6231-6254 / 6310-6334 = 1.15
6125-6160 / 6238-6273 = 0.95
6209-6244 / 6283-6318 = 1.01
